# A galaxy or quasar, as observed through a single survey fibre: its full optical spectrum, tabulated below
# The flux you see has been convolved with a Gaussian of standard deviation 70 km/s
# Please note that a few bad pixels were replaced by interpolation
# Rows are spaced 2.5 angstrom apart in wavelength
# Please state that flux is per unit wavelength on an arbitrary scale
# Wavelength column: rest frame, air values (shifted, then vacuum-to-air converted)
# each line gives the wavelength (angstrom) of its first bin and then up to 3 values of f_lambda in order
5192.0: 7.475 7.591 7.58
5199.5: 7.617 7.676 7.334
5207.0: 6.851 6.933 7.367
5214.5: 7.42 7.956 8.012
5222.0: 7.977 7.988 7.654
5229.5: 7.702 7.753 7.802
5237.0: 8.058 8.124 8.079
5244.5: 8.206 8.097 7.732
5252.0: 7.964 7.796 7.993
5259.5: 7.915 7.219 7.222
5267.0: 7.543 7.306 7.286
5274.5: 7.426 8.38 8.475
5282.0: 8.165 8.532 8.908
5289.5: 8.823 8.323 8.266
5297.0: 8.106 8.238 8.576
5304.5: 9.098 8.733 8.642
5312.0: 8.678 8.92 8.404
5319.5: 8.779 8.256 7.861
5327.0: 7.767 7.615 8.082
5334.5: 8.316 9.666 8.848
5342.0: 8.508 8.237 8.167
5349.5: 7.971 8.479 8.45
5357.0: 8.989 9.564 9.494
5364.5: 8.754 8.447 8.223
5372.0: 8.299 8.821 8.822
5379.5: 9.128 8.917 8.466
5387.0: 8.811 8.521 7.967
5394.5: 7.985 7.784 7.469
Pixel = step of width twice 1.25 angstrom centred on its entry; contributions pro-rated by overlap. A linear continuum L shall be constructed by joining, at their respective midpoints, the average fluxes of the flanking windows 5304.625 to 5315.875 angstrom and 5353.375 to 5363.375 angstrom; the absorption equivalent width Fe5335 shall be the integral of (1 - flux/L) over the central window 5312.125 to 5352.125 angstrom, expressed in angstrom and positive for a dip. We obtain 2.5 angstrom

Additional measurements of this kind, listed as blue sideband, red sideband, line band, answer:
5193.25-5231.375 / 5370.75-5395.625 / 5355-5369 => -0.86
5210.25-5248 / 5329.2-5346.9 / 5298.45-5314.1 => -0.70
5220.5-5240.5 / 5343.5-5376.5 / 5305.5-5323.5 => -0.58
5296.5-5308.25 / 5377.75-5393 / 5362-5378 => 0.02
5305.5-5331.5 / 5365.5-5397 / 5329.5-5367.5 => -0.91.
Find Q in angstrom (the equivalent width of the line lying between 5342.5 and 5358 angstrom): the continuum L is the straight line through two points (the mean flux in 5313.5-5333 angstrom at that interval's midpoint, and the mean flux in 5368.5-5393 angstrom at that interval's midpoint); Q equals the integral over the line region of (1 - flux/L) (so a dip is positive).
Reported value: 0.0 angstrom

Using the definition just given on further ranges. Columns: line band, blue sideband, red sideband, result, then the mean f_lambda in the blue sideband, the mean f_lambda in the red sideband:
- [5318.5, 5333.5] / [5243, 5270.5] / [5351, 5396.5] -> 0.4 angstrom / 7.73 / 8.66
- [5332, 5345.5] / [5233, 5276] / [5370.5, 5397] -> -0.7 angstrom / 7.75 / 8.53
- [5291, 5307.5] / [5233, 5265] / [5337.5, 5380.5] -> -0.5 angstrom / 7.88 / 8.67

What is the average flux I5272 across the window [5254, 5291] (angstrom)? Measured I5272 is 7.94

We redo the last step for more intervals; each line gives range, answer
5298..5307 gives 8.64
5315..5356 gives 8.35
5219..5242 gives 7.9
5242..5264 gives 7.86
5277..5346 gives 8.47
